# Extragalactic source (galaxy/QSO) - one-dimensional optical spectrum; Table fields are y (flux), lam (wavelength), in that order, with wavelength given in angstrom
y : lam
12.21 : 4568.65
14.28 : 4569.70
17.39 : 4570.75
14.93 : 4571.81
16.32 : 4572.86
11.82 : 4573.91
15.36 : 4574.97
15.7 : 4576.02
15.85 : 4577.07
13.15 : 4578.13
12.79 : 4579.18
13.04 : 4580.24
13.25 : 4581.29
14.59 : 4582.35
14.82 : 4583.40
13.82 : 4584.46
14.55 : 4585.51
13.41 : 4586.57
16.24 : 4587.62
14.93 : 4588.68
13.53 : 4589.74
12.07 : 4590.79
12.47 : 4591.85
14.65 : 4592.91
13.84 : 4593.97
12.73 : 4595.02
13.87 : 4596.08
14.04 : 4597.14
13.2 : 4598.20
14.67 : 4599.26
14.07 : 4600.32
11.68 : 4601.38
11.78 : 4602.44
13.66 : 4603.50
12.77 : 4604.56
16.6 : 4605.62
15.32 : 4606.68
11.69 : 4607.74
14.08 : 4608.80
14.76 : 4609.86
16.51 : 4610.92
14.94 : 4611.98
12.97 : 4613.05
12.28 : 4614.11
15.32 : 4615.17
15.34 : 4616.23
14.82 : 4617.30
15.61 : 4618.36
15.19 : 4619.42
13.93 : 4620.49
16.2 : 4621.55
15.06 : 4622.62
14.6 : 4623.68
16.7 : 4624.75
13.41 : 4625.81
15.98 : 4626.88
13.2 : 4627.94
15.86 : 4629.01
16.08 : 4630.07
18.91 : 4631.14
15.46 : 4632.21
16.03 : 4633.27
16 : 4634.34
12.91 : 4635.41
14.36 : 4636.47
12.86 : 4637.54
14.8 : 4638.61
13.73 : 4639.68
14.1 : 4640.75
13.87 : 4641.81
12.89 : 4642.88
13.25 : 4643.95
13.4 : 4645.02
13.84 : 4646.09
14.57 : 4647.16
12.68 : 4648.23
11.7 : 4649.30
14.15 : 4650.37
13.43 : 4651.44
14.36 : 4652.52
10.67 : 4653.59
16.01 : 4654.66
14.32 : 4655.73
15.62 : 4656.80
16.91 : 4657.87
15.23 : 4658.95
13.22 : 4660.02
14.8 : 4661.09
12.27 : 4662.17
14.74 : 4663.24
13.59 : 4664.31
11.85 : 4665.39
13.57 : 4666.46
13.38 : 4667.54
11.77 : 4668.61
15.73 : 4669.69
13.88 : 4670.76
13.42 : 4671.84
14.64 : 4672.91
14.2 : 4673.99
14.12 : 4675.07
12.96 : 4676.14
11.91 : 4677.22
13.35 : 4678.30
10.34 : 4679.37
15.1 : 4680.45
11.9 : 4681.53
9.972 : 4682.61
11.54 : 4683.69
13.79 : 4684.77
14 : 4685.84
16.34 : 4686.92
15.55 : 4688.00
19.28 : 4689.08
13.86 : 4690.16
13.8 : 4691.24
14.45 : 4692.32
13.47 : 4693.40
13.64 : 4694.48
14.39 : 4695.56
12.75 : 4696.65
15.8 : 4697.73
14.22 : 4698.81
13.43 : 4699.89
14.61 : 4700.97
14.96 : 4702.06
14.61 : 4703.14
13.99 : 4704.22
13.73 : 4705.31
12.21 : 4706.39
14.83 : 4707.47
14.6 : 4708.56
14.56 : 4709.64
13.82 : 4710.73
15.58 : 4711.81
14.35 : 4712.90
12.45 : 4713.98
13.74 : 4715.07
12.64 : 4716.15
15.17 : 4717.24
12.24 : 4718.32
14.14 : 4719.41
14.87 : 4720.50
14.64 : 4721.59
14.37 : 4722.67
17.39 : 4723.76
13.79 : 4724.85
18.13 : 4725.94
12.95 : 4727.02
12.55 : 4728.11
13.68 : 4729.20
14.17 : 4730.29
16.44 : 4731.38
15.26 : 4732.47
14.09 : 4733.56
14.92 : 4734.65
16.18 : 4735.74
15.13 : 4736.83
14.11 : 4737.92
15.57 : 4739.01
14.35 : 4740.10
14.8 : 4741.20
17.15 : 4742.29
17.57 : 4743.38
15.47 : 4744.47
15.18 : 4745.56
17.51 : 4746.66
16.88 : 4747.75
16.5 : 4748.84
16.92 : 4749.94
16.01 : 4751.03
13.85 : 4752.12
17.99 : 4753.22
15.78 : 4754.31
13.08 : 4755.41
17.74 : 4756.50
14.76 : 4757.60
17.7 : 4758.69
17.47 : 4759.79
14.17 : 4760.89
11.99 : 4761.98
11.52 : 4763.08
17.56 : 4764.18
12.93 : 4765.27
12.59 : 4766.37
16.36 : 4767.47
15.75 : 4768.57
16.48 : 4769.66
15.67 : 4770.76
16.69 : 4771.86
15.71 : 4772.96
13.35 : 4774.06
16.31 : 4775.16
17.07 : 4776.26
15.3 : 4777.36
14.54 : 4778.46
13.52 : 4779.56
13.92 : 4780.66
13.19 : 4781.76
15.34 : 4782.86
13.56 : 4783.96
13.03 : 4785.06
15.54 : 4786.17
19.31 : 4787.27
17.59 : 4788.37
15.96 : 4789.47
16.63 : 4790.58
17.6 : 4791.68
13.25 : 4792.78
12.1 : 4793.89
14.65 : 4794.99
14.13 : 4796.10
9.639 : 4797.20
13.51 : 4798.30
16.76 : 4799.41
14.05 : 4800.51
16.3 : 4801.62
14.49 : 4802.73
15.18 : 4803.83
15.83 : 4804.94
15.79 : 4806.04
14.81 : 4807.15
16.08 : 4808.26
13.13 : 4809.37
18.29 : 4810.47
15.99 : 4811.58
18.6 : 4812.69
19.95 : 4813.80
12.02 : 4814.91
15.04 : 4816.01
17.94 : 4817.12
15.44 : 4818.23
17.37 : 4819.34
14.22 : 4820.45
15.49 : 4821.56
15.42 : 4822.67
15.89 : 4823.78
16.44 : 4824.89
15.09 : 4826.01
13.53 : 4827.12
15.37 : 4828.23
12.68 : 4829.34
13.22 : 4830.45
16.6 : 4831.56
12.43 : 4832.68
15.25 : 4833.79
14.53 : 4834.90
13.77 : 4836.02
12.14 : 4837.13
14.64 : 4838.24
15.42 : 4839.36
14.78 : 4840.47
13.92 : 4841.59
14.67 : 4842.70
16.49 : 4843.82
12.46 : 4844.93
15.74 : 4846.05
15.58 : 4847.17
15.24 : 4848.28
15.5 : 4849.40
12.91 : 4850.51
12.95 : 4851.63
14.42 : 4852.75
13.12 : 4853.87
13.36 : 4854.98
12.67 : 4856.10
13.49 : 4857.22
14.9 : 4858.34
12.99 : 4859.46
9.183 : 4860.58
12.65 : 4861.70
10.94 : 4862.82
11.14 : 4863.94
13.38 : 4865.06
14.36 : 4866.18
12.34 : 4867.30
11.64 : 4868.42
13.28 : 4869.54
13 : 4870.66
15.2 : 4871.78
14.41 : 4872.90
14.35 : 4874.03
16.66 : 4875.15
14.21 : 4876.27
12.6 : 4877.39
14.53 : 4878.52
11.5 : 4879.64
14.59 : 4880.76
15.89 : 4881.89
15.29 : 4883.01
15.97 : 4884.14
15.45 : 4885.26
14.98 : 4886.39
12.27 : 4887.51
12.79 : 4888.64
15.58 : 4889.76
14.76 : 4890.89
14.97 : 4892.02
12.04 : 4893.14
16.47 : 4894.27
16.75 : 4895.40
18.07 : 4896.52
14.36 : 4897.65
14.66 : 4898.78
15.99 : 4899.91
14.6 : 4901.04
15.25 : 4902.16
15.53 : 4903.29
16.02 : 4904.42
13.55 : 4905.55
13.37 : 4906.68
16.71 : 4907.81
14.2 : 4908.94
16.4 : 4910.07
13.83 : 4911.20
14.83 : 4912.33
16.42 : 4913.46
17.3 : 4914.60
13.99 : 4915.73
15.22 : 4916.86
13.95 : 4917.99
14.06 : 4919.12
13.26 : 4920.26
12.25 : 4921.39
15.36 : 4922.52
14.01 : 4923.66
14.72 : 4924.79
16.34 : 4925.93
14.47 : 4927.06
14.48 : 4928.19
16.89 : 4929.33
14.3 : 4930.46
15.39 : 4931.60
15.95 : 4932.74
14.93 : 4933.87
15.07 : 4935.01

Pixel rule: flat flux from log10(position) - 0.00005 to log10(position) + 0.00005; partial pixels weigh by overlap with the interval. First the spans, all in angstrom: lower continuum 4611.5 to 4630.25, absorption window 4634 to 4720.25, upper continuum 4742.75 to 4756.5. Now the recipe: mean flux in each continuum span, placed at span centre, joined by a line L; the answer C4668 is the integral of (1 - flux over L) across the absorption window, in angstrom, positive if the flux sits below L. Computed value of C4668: 8.6 angstrom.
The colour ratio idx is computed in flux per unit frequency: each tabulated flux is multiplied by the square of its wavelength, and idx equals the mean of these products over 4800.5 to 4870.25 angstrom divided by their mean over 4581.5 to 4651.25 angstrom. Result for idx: 1.1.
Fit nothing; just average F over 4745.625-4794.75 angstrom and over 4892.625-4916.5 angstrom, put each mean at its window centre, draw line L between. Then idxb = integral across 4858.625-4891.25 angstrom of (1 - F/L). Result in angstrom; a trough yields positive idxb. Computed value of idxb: 3.5 angstrom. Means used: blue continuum 15.4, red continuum 15.3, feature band 13.7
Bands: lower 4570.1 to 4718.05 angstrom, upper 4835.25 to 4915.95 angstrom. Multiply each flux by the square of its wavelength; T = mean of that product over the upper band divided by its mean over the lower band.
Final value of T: 1.1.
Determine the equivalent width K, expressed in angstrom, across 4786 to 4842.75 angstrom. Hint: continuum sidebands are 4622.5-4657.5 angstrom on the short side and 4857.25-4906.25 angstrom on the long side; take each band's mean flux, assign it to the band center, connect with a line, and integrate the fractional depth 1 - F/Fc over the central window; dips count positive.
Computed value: -3.7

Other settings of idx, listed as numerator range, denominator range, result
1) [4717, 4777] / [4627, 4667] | 1.12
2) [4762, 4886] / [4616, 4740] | 1.09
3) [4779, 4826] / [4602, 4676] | 1.15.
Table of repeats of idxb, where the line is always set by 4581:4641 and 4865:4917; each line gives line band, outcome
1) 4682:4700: 0.4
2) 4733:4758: -2.0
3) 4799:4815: -1.5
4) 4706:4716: 0.4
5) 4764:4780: -0.8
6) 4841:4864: 1.7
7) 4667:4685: 1.8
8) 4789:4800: 0.1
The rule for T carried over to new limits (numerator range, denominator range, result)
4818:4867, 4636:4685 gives 1.13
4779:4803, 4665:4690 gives 1.14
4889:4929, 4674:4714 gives 1.18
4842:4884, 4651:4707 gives 1.07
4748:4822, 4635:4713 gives 1.16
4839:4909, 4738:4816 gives 0.96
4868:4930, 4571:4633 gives 1.16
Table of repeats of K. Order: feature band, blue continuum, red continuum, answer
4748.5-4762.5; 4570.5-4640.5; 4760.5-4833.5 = -0.69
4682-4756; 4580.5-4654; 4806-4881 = -2.26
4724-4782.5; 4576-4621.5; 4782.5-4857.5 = -2.40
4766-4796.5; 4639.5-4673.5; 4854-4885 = -3.51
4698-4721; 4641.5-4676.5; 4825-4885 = -0.38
